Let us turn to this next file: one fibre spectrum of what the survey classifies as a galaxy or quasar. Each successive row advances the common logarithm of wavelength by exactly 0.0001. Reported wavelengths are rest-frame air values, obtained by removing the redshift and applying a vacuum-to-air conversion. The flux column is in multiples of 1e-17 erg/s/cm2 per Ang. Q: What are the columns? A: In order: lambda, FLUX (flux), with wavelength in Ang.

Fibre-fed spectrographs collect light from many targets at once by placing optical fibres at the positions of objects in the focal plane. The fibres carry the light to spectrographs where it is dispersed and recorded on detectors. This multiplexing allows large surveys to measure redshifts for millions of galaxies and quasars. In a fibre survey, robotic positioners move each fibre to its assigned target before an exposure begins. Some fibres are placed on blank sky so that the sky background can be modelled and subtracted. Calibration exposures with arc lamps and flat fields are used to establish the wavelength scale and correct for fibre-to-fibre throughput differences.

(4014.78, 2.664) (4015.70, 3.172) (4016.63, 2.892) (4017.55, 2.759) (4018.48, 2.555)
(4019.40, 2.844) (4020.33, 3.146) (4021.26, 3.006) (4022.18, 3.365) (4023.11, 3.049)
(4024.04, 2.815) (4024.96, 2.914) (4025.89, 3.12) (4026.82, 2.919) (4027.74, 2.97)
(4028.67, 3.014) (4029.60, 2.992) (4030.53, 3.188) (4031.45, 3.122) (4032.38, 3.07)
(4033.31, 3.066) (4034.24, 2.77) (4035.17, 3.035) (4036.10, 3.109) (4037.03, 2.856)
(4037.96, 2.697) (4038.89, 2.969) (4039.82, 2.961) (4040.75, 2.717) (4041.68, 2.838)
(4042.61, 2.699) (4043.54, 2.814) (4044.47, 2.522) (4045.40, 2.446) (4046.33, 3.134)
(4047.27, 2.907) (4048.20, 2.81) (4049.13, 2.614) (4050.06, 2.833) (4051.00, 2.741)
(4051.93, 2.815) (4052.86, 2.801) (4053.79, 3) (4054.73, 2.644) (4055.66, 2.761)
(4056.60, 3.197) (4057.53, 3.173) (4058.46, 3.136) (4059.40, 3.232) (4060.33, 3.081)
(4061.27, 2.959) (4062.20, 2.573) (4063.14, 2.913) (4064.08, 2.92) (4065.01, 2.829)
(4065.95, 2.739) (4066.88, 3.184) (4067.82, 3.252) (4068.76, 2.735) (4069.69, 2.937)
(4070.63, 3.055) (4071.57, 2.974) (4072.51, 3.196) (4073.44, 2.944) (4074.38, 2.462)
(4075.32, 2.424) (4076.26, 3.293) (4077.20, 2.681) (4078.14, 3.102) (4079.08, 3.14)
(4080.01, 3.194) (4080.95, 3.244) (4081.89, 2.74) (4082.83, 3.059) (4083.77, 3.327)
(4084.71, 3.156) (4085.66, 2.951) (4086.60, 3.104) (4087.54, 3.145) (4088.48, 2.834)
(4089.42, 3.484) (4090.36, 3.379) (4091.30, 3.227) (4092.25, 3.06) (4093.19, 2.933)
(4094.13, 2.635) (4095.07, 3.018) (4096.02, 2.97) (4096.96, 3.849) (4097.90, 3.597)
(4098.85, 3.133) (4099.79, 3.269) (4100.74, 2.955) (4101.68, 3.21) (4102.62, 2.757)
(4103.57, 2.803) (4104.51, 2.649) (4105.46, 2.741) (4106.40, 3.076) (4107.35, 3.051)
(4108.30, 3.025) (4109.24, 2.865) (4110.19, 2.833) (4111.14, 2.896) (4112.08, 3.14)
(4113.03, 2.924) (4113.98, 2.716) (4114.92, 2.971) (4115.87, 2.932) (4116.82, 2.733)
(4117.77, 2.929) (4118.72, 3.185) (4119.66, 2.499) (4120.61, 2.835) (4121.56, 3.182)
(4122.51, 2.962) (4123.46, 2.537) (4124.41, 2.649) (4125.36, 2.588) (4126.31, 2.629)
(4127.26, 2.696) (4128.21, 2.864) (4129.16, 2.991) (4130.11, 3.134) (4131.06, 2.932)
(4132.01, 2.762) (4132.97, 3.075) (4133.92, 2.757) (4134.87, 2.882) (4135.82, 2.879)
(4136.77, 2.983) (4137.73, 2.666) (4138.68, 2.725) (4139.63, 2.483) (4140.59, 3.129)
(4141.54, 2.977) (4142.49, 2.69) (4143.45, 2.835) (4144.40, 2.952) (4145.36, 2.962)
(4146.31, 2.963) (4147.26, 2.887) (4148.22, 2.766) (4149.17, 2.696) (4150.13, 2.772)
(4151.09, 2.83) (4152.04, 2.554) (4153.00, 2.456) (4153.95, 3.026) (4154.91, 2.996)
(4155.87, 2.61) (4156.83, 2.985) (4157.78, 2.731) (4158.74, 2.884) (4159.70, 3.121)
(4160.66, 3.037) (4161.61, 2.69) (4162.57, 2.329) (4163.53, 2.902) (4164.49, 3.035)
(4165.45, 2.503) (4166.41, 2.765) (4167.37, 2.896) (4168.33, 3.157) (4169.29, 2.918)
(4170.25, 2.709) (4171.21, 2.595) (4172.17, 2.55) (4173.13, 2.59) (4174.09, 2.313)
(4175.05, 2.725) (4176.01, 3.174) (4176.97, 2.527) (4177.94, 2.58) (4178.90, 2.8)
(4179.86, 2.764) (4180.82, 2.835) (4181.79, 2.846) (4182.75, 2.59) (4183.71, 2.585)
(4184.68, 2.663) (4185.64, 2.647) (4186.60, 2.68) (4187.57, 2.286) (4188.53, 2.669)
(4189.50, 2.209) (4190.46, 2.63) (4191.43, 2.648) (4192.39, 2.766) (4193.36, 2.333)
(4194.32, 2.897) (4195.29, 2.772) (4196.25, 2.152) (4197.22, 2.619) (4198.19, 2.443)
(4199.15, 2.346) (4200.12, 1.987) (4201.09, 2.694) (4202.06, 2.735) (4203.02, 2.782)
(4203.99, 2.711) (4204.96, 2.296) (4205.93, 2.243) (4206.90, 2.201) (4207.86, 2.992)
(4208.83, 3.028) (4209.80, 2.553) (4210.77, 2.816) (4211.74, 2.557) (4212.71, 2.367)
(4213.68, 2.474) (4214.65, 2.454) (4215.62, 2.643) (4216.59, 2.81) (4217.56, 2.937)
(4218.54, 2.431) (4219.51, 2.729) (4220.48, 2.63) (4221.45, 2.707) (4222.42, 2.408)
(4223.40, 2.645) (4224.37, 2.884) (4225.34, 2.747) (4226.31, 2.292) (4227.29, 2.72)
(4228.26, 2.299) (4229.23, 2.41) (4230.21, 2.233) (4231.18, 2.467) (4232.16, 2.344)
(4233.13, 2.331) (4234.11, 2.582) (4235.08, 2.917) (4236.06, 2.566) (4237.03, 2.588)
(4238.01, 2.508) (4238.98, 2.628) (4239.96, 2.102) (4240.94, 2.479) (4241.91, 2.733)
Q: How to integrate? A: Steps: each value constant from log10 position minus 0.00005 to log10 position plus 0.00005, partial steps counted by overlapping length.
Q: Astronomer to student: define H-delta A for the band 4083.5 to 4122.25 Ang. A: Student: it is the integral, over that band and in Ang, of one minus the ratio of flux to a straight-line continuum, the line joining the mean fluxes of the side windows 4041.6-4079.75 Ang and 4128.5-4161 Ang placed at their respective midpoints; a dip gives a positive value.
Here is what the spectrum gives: -2.0 Ang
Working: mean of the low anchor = 2.89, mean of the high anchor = 2.86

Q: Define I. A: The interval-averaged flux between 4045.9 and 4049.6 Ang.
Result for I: 2.86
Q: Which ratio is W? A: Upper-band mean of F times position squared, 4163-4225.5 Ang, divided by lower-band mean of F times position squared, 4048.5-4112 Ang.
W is 0.93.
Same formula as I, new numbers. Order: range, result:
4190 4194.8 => 2.66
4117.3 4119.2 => 3.06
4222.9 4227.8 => 2.65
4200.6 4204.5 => 2.73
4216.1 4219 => 2.72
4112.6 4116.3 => 2.89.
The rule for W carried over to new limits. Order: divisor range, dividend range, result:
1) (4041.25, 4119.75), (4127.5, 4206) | 0.96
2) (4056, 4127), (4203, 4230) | 0.92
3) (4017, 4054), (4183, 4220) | 0.96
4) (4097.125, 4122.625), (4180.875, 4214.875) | 0.90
